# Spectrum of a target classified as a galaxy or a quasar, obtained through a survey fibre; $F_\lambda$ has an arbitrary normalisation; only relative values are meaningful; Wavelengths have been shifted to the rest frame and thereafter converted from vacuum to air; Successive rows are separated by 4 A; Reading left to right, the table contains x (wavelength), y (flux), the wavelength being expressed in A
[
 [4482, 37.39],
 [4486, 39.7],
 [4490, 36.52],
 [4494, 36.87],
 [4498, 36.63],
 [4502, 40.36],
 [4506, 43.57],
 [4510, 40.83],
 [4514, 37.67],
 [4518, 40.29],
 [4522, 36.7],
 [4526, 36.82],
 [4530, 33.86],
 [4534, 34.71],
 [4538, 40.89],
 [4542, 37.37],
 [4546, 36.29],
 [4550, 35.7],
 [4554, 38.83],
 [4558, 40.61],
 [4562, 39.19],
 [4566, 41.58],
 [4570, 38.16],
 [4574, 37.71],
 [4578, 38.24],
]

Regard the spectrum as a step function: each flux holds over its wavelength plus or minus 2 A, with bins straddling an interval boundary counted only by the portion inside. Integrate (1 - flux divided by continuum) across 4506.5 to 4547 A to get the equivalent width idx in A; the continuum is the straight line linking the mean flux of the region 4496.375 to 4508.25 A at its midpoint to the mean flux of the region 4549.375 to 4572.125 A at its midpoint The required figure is 2.1 A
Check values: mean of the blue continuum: 40.3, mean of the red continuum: 39.2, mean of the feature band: 37.8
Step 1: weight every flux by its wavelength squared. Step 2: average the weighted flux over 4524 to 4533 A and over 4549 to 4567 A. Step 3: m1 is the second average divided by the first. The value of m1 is 1.13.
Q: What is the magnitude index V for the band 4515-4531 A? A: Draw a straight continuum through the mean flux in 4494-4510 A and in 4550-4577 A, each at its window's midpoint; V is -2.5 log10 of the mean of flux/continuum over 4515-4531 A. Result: 0.07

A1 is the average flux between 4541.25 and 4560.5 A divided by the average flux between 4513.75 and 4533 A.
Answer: 1.03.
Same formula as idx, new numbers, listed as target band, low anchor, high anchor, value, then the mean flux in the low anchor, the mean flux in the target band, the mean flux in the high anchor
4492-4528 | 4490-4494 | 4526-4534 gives -3.1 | 36.7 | 38.9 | 34.8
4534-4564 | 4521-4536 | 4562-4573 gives -0.5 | 35.4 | 38.2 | 39.5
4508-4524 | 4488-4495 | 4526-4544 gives -0.9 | 36.7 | 38.9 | 36.7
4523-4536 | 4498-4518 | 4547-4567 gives 1.4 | 40.2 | 35.3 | 38.9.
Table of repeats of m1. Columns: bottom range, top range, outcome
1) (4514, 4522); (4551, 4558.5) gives 1.02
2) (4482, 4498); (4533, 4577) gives 1.05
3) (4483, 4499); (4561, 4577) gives 1.08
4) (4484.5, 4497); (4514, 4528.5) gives 1.02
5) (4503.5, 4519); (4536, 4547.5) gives 0.96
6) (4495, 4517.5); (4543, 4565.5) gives 0.99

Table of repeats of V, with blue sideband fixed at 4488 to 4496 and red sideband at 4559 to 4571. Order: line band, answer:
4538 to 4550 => 0.046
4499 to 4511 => -0.110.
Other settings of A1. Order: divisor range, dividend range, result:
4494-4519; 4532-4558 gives 0.95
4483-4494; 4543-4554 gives 0.97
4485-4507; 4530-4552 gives 0.95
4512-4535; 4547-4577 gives 1.05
